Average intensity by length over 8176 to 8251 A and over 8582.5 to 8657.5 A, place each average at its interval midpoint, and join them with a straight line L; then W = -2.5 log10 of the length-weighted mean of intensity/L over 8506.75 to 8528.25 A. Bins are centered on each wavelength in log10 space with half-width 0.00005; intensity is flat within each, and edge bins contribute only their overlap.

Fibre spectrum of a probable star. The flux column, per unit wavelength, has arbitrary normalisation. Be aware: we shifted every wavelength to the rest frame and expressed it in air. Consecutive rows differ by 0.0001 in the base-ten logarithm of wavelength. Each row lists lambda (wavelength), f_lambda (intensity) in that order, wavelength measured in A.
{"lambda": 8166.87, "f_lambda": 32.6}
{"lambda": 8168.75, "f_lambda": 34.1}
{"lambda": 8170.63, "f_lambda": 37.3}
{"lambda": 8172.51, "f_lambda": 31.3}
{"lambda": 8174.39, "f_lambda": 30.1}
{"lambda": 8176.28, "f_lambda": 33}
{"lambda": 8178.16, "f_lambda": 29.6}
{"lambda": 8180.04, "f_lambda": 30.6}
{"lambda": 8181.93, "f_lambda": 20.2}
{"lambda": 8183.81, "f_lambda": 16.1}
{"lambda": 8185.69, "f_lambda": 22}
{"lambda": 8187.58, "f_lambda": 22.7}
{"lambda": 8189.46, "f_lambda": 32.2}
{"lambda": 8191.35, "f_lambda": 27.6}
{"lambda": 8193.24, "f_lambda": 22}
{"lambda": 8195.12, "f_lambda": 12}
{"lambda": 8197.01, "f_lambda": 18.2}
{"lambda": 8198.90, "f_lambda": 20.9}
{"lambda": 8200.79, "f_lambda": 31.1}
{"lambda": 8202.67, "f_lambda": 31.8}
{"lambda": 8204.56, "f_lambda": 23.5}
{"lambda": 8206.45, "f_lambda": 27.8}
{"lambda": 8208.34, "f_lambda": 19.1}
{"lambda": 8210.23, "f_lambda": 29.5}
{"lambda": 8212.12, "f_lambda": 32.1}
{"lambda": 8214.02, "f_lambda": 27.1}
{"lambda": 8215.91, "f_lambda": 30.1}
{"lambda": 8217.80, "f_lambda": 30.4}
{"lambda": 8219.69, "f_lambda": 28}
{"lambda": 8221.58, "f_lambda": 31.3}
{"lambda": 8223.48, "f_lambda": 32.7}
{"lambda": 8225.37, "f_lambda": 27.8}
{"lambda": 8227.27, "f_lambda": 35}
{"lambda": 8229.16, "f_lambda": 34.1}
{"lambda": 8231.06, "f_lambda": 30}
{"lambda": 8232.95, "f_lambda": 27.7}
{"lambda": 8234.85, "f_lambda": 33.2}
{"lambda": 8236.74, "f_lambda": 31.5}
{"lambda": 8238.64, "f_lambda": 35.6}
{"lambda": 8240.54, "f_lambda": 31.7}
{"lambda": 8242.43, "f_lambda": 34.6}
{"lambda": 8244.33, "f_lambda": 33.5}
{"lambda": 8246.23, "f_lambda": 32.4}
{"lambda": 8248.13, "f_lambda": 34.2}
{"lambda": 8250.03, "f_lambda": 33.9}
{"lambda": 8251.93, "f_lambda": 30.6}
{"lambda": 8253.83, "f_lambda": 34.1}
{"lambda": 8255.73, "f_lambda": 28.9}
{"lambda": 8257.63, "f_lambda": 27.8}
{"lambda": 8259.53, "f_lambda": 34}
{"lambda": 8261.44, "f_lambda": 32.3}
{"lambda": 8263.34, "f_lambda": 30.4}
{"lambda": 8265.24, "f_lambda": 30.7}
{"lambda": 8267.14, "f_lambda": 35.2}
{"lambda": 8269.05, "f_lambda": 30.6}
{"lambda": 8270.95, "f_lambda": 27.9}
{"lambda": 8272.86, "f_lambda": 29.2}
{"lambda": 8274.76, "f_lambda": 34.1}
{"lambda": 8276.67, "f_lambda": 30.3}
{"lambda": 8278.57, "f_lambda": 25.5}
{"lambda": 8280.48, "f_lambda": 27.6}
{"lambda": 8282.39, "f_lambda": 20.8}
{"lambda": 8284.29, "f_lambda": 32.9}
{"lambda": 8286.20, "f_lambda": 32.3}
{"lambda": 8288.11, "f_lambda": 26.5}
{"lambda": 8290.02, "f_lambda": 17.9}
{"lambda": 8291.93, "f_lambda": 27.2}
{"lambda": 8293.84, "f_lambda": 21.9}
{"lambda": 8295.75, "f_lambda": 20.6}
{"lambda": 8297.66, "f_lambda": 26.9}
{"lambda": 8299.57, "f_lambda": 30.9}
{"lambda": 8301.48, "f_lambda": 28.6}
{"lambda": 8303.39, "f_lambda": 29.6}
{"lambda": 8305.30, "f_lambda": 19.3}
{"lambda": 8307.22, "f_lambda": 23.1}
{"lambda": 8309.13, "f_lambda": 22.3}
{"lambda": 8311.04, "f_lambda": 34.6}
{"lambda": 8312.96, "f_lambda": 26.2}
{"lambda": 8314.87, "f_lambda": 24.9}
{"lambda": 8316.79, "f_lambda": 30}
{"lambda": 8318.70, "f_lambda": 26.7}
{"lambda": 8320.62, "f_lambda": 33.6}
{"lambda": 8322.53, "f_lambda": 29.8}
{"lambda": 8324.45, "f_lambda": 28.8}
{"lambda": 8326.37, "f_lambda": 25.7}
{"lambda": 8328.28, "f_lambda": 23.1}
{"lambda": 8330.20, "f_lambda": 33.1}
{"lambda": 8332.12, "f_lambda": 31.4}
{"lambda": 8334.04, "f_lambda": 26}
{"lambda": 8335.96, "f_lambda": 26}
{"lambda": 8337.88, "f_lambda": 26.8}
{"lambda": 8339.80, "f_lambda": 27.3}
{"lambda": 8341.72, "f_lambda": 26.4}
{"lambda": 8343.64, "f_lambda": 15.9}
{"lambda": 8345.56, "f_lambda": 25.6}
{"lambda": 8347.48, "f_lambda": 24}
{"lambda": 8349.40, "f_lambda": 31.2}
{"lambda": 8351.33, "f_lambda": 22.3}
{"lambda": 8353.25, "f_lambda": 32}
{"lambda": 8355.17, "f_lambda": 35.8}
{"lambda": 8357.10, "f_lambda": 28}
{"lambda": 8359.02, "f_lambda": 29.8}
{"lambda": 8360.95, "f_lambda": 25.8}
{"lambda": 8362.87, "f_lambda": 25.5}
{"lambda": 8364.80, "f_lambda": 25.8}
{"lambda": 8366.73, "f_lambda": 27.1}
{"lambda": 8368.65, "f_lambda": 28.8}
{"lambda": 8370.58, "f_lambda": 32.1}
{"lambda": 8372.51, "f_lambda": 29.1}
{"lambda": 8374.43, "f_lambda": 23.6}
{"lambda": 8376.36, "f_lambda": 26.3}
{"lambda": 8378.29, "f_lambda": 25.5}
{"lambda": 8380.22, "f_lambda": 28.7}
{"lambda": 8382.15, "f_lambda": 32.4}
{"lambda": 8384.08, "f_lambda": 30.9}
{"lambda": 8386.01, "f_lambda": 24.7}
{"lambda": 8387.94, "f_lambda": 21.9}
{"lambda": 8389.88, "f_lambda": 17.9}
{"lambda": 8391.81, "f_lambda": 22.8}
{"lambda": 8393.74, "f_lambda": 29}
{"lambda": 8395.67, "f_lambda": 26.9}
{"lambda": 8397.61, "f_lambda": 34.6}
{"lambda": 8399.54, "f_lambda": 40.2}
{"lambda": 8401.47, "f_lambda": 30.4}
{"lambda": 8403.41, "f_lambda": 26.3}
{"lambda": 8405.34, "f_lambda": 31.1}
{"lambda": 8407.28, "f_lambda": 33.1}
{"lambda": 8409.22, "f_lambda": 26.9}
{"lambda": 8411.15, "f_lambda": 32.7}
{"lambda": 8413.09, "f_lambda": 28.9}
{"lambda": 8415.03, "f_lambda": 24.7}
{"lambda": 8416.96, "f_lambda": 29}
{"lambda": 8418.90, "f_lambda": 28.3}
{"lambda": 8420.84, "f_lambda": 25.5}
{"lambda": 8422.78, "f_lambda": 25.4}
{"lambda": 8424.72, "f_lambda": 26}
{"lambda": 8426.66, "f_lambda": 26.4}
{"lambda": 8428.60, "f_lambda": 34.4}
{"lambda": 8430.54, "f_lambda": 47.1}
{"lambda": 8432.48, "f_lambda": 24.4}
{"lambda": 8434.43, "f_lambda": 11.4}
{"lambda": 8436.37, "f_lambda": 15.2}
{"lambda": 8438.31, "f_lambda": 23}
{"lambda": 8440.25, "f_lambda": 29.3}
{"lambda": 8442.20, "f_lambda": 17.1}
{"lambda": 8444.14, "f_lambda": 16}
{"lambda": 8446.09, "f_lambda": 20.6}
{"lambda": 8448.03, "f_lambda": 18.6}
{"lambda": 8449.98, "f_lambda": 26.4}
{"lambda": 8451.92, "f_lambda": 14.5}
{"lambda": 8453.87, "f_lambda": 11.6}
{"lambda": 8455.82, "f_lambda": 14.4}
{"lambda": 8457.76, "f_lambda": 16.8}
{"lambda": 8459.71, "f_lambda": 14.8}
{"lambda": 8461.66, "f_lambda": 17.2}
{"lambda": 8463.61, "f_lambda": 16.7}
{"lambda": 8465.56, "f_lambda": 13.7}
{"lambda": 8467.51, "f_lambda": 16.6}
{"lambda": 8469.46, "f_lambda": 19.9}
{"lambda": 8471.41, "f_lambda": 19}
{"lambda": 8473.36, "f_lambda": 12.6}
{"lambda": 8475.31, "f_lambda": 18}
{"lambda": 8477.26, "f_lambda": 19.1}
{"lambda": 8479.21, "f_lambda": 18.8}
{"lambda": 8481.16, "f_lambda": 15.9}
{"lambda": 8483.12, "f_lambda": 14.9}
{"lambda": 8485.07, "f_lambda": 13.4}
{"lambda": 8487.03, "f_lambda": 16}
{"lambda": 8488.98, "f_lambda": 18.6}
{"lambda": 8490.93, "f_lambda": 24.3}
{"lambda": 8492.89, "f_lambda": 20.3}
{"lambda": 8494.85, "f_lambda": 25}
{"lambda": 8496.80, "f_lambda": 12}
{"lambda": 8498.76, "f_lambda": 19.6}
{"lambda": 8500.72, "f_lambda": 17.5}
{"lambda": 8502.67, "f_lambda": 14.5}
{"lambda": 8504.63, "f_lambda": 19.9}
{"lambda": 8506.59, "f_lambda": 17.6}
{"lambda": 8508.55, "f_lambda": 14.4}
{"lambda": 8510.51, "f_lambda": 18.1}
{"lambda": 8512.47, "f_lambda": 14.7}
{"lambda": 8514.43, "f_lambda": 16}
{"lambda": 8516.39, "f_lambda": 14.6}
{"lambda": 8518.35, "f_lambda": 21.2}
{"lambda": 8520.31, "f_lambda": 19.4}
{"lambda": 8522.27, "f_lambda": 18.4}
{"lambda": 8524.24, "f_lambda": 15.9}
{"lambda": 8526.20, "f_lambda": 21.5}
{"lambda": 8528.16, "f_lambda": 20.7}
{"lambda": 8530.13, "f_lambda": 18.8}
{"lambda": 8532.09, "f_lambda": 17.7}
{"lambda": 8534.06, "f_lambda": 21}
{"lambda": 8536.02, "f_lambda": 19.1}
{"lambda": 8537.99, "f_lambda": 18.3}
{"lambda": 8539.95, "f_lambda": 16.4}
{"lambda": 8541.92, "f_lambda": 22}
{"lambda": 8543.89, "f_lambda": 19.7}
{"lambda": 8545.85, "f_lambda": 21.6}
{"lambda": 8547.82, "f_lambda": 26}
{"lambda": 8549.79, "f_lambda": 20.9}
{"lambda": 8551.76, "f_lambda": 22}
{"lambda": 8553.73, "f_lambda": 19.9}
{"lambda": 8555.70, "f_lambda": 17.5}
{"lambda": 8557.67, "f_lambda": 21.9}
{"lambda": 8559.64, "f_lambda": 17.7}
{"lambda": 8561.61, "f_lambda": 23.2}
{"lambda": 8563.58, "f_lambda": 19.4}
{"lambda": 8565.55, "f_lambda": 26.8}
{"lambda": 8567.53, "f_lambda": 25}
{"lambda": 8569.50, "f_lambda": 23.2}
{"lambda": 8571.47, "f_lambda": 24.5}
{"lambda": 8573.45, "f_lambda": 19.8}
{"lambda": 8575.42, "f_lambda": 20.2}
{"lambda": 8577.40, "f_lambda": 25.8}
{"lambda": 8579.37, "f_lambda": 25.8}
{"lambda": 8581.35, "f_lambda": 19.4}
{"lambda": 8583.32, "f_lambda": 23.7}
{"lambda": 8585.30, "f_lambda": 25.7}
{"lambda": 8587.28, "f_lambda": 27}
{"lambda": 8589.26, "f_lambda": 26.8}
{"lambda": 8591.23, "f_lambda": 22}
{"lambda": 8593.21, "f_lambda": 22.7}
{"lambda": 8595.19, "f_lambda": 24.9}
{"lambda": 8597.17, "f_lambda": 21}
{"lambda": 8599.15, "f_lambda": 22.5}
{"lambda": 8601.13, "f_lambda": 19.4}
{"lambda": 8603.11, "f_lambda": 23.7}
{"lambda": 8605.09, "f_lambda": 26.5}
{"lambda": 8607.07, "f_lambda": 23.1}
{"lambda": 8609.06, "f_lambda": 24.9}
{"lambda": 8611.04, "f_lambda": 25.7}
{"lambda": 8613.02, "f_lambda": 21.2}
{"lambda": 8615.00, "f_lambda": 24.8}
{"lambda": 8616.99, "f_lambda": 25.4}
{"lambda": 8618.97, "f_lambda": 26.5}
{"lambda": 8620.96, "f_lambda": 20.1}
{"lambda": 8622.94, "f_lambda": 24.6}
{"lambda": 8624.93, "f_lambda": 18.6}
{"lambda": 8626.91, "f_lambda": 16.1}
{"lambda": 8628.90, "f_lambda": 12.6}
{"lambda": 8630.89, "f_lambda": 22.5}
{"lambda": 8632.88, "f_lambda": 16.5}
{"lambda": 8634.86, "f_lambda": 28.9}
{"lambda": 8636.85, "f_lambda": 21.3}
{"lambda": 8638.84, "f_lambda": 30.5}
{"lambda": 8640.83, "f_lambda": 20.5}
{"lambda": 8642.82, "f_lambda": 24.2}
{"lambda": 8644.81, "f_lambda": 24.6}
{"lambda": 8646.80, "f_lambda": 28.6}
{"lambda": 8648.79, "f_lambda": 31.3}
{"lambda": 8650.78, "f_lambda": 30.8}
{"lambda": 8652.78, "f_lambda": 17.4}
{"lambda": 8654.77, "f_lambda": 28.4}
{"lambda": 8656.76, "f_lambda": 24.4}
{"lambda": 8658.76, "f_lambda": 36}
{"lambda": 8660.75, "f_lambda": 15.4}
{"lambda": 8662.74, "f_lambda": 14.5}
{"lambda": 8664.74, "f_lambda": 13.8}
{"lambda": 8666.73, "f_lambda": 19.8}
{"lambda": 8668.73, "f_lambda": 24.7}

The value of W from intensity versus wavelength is 0.37 mag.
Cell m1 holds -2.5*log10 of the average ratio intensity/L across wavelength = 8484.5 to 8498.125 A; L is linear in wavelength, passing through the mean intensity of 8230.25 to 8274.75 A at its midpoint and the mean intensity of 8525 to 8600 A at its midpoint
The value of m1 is 0.28 mag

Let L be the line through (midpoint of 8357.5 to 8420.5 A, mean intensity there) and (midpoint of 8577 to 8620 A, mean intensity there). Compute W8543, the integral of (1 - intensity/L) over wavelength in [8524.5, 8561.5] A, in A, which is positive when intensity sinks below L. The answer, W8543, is 7.3 A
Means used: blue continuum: 28.1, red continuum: 24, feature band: 20.1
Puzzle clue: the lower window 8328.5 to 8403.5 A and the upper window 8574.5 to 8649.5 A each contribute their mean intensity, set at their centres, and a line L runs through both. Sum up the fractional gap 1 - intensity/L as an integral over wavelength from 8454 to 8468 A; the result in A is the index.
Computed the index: 5.7 A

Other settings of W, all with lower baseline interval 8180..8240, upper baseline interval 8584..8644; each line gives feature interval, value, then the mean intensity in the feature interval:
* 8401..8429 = -0.14 mag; 28.5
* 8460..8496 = 0.35 mag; 17.7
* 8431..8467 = 0.33 mag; 18.3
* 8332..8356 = -0.04 mag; 26.8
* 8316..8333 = -0.12 mag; 29.1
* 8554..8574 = 0.08 mag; 21.9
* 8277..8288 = -0.05 mag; 27.9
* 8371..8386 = -0.10 mag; 28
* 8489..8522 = 0.31 mag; 18.1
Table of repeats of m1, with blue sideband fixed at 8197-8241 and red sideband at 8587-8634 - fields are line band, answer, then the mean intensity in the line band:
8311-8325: -0.053 mag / 29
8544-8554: 0.070 mag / 22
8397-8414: -0.207 mag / 31.5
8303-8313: 0.090 mag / 25.6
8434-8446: 0.309 mag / 19.1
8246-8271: -0.111 mag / 31.8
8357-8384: -0.047 mag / 27.8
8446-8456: 0.387 mag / 17.7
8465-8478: 0.410 mag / 17.1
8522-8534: 0.247 mag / 19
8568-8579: 0.004 mag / 23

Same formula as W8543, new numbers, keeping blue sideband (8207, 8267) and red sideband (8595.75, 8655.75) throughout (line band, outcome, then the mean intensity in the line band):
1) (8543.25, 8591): 3.7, 22.7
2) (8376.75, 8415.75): -0.7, 28.5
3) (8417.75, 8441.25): 0.8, 26.4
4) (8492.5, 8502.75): 3.0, 18.4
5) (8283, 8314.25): 3.9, 26.2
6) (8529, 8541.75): 3.2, 18.8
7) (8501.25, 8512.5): 4.0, 16.7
